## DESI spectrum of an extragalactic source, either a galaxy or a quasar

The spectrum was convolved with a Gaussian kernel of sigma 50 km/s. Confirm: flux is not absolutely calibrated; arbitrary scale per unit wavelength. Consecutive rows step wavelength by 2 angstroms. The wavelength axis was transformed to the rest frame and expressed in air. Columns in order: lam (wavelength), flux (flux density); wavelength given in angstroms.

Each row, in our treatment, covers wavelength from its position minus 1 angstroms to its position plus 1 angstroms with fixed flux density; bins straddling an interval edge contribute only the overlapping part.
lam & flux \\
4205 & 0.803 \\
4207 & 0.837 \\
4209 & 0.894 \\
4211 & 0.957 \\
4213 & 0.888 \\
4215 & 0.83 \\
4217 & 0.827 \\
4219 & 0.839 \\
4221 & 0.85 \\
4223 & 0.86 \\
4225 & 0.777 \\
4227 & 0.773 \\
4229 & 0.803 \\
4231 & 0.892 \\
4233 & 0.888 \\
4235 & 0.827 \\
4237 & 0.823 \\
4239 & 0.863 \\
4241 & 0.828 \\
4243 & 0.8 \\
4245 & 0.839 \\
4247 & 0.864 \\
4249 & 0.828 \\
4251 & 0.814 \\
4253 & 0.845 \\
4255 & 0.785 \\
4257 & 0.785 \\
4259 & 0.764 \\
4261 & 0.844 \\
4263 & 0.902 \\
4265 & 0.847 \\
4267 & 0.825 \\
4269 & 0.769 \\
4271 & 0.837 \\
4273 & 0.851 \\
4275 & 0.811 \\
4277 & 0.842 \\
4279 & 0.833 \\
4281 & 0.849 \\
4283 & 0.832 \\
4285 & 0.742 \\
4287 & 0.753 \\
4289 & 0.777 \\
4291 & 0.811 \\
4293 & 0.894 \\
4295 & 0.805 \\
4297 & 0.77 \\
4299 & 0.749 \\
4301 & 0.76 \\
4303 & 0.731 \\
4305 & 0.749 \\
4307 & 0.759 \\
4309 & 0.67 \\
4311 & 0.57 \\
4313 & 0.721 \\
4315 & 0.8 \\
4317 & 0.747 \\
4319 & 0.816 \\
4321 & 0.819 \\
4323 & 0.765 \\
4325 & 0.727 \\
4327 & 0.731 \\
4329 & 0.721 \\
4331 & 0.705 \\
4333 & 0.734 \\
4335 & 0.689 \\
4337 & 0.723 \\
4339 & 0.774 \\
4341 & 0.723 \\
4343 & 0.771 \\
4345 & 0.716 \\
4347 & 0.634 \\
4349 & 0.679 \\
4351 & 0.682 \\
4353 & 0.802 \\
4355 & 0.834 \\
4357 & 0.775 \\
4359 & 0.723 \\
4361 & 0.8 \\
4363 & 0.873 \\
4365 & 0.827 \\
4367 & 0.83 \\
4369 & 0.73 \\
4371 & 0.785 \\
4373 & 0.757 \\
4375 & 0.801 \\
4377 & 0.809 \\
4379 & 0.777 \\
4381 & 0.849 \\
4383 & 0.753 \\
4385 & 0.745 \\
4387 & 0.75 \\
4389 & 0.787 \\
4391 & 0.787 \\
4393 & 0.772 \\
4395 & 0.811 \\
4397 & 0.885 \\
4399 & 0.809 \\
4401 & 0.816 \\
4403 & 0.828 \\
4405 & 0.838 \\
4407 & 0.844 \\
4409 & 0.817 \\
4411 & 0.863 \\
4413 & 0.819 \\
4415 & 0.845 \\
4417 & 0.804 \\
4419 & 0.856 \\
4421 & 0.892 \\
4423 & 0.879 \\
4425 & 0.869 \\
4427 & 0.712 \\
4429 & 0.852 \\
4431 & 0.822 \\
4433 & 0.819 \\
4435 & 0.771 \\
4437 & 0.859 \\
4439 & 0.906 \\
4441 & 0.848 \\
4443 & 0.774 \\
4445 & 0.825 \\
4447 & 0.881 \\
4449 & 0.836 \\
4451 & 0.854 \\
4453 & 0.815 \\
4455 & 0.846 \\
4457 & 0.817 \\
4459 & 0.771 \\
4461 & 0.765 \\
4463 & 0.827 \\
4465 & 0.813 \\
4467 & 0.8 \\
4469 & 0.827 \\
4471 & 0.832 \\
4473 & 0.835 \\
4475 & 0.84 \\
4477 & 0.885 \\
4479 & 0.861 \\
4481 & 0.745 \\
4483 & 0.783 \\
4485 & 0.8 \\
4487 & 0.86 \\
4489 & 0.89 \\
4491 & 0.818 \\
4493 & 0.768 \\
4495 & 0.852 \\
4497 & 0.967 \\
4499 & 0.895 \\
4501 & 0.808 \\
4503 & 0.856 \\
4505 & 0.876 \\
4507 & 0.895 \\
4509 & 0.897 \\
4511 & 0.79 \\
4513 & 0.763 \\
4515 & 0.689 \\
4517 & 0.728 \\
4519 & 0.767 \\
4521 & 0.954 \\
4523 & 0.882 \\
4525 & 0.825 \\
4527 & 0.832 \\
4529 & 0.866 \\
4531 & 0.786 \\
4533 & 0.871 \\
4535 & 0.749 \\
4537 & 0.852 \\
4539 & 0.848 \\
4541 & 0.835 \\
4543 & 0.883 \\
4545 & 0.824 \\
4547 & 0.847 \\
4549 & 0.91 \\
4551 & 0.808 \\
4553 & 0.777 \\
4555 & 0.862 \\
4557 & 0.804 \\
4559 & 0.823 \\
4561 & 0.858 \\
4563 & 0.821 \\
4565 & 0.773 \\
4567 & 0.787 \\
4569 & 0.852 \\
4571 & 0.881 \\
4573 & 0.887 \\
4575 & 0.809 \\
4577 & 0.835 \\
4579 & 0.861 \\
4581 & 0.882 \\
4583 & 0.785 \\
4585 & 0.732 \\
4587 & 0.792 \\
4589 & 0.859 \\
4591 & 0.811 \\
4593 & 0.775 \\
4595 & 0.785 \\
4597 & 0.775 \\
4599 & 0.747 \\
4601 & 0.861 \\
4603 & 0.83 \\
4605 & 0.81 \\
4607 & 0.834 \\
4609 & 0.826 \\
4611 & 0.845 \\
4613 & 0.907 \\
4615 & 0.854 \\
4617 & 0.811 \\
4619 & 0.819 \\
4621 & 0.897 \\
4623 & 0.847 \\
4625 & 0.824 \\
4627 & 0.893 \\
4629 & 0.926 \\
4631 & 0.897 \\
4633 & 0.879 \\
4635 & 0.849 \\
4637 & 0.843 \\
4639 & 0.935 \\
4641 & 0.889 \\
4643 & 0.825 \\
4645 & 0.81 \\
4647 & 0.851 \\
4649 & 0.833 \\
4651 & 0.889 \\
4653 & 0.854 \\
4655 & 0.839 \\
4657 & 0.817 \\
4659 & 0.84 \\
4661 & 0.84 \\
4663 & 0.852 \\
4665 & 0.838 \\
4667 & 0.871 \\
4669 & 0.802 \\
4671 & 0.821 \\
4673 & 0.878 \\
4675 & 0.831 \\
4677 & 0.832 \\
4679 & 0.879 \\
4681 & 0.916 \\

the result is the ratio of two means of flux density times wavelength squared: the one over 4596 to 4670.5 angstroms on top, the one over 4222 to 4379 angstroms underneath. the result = 1.25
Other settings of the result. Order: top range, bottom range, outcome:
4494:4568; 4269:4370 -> 1.20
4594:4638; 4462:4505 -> 1.07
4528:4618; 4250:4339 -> 1.21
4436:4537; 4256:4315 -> 1.16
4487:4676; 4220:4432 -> 1.18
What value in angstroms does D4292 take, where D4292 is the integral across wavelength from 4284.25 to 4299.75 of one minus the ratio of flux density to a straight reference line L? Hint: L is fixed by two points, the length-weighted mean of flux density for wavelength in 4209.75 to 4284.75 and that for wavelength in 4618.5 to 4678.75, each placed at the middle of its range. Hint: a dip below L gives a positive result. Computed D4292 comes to 0.9 angstroms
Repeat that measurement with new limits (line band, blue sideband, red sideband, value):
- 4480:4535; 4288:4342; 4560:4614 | -1.99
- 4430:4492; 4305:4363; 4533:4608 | -3.33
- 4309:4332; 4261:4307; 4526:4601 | 2.08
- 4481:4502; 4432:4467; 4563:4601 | -0.47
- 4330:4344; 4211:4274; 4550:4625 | 1.68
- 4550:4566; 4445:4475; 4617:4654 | 0.56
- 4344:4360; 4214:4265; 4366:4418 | 1.59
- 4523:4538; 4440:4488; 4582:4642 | 0.00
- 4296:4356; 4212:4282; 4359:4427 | 6.25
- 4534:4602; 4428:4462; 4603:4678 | 1.54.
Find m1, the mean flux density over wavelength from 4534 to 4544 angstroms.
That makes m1 0.833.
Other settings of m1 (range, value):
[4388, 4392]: 0.787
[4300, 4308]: 0.75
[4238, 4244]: 0.83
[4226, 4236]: 0.837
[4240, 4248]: 0.833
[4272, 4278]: 0.835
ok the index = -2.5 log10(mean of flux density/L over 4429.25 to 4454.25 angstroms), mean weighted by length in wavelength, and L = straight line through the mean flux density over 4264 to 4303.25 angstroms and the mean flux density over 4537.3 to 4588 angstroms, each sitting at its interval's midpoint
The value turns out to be -0.02 mag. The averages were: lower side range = 0.806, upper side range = 0.831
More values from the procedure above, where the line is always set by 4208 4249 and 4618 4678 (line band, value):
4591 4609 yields 0.06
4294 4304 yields 0.11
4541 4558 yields 0.02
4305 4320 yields 0.17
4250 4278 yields 0.03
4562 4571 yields 0.05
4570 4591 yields 0.03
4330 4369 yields 0.13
